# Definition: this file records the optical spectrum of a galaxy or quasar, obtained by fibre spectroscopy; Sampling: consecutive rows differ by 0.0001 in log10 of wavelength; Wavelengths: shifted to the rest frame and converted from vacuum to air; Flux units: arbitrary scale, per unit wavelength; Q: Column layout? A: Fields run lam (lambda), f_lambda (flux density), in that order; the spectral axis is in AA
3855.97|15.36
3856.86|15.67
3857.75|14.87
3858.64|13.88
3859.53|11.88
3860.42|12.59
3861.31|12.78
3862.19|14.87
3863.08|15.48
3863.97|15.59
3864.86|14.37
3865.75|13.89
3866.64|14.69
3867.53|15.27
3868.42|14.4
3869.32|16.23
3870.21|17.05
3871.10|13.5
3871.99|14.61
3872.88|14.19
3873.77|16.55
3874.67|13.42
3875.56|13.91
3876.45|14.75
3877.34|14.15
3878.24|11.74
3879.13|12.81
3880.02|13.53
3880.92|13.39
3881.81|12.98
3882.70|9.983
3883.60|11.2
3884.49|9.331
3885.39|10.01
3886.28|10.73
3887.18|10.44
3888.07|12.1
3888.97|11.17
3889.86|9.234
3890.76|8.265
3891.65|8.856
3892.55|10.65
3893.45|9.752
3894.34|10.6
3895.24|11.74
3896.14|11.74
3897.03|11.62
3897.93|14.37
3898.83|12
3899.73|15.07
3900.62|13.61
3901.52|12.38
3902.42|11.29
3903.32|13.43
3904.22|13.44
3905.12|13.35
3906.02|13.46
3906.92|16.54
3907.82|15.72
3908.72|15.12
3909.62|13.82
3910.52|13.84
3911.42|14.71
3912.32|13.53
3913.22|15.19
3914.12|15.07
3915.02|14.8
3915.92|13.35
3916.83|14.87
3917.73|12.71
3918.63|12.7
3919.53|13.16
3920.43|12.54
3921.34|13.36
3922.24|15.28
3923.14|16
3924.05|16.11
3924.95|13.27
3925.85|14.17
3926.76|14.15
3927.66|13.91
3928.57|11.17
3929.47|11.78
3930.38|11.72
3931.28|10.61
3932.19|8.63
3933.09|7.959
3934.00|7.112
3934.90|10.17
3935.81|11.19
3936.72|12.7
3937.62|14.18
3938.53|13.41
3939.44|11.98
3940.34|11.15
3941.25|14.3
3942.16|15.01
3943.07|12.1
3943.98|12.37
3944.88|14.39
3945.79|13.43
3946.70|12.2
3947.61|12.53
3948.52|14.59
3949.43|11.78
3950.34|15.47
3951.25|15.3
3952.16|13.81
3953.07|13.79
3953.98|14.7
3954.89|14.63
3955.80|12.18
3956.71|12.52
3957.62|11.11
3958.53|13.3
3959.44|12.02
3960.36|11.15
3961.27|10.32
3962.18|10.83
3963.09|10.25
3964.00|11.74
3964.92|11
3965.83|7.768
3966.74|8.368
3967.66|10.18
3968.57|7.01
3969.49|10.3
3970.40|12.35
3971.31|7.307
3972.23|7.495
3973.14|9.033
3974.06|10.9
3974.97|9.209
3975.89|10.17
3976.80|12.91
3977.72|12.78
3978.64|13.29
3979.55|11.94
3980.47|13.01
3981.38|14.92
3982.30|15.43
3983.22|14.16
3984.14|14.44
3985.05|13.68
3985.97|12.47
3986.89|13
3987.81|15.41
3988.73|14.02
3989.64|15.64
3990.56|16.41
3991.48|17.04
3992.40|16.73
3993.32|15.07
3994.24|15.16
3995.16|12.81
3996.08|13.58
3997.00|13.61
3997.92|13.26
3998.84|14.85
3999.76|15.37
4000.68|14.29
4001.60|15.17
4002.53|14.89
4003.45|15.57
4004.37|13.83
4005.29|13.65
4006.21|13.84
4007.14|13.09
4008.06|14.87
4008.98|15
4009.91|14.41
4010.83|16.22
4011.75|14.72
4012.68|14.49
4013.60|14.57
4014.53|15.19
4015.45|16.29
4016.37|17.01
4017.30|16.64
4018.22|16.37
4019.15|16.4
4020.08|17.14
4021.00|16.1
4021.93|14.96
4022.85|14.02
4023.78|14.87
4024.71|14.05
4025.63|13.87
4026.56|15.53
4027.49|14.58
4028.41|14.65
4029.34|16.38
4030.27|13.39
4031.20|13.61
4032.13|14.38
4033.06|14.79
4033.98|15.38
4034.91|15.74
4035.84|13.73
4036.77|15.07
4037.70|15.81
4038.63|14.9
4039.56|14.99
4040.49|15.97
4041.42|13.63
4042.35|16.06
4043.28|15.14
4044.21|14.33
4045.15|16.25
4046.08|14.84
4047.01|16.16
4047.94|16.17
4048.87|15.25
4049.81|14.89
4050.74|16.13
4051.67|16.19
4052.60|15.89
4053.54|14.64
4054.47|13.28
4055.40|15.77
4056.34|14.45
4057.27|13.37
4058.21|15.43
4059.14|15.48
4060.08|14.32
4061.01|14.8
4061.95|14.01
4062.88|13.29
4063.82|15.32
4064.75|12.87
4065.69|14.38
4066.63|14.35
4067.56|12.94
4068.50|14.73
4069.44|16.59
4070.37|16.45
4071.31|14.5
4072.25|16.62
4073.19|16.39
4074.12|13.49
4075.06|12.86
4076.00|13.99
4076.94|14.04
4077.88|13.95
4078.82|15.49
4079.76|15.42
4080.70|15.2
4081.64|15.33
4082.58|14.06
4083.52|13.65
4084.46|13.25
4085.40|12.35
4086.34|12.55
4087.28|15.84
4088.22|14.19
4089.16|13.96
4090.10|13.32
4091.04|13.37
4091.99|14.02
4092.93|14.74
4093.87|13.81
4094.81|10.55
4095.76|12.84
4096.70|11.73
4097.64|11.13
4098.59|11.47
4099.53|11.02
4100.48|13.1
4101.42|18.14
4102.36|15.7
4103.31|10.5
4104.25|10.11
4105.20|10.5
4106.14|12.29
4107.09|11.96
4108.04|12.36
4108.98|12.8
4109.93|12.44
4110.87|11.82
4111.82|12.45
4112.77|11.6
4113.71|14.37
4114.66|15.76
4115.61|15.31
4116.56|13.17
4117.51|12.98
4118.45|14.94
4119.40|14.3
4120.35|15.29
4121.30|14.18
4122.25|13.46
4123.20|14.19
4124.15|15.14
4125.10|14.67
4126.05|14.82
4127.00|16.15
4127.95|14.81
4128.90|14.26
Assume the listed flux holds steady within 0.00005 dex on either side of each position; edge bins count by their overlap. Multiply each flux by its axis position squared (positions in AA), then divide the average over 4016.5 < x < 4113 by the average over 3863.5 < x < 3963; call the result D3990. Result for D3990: 1.19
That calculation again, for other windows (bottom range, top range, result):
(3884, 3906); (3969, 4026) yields 1.28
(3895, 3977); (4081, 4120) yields 1.15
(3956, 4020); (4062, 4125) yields 1.09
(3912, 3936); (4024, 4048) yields 1.24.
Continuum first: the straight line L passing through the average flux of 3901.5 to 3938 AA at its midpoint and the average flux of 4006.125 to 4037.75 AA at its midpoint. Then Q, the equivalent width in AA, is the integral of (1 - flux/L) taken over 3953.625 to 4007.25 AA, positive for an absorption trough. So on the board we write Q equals 5.91 AA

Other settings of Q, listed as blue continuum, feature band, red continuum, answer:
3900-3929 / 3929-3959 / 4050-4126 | 3.1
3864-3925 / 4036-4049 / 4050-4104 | -1.2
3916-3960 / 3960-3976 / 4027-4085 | 4.4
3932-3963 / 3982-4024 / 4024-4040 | -2.8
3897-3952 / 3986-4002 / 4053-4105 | -1.4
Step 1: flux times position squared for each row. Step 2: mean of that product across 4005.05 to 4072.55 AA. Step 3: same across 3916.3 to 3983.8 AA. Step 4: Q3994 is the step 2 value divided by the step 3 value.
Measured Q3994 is 1.3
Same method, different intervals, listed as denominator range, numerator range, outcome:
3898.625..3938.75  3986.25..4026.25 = 1.19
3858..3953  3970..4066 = 1.17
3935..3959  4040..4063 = 1.20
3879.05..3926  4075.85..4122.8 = 1.16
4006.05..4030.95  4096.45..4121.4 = 0.90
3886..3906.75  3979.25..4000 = 1.29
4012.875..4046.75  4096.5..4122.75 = 0.89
